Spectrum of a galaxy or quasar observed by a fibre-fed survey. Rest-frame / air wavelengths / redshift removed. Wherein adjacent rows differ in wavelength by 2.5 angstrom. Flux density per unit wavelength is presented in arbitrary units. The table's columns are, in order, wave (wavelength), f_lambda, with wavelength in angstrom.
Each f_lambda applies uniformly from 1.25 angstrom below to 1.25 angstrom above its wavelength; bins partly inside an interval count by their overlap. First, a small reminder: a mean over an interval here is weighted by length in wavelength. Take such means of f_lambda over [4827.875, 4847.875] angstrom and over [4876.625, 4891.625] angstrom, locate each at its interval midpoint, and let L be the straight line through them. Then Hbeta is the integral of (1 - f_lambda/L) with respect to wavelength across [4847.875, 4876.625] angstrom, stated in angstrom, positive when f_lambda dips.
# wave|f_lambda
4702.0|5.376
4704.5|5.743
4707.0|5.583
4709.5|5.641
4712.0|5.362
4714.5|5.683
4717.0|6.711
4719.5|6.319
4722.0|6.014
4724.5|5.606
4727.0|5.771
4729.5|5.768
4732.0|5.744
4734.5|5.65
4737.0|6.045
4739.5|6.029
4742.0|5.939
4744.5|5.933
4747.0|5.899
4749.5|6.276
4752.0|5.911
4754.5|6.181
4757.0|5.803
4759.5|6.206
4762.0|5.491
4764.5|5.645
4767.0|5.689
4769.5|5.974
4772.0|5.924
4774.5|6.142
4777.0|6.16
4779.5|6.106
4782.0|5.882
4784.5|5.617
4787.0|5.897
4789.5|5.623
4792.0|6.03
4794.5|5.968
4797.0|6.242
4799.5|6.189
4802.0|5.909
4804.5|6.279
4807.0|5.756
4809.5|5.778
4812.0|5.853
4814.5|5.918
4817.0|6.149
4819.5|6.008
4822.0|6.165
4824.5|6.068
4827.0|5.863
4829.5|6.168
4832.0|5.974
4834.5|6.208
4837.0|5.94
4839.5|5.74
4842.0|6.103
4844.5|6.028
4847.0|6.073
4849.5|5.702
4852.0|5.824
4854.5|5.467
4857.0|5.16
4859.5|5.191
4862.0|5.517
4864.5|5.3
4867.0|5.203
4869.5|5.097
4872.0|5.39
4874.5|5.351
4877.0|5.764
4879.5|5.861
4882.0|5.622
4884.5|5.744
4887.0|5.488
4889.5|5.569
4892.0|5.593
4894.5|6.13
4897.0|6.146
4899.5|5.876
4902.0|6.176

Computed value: 2.13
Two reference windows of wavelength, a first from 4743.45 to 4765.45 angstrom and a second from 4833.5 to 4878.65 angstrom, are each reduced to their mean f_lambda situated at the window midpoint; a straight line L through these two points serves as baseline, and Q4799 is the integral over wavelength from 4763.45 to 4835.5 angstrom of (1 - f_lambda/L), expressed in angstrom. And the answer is -2.3 angstrom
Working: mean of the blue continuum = 5.93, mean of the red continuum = 5.61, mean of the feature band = 5.97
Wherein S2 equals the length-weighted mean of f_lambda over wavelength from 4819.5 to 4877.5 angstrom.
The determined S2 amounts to 5.71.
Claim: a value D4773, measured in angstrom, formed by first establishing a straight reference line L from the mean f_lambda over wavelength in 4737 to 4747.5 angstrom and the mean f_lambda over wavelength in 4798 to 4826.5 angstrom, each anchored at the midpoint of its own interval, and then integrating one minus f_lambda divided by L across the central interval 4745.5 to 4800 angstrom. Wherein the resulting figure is 0.3 angstrom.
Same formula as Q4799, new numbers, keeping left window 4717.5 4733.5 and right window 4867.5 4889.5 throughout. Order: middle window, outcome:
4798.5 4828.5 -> -1.6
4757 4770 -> 0.0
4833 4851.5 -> -1.1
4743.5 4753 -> -0.3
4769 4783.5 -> -0.6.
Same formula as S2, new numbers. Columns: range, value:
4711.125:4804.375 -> 5.93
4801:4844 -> 5.99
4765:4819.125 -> 5.95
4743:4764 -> 5.95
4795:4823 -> 6.02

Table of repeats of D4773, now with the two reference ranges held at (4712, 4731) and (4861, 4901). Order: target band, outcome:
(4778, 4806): -0.9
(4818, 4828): -0.5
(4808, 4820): -0.4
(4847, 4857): 0.0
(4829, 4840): -0.6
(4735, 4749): -0.2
